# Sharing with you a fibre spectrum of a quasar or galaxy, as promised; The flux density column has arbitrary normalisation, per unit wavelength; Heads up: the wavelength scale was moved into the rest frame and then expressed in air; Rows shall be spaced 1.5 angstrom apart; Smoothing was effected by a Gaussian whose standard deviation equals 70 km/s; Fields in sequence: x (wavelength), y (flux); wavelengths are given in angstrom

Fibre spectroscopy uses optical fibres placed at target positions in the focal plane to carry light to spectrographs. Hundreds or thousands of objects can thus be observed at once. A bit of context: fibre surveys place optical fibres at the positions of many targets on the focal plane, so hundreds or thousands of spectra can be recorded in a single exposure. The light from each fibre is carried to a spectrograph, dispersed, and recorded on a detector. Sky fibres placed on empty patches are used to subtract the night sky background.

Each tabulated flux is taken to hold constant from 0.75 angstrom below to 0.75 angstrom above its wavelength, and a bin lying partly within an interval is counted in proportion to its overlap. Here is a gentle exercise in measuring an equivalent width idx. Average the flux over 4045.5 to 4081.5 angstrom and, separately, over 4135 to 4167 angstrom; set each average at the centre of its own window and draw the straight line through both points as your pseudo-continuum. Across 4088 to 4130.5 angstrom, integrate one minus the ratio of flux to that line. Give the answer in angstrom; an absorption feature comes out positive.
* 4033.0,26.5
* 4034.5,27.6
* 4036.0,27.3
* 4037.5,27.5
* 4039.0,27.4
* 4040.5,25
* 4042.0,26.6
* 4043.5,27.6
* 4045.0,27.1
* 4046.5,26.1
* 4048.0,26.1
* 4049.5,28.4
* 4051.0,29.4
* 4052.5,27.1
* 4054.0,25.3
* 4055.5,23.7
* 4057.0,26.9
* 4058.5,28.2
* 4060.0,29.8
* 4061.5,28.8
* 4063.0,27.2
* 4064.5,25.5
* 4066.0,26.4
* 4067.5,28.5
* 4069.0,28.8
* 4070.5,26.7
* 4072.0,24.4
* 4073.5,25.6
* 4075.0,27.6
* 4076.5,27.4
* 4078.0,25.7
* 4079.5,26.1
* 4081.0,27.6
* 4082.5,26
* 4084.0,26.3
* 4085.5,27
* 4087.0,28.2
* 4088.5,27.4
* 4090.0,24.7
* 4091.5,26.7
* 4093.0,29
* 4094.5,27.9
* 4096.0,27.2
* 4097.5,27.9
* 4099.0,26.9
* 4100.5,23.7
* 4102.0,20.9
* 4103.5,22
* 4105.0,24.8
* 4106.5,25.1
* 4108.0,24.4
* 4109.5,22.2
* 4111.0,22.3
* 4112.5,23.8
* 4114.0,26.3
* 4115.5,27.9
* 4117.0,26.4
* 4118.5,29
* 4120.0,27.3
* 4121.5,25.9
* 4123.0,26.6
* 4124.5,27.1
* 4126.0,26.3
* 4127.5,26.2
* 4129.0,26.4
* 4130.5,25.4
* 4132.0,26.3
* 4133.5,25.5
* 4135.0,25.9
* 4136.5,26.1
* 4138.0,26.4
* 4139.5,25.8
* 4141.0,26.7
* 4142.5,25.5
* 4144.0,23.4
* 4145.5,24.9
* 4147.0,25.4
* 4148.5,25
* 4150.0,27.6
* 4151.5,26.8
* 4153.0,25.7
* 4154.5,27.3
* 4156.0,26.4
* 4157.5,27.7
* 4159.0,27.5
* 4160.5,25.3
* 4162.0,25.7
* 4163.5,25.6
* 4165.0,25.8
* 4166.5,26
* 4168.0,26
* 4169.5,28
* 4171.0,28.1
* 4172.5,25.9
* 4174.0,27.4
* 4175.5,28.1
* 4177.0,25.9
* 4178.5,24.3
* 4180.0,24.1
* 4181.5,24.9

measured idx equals 1.11 angstrom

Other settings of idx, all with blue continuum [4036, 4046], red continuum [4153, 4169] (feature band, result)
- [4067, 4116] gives 1.3 angstrom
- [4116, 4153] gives 0.4 angstrom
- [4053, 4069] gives -0.2 angstrom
